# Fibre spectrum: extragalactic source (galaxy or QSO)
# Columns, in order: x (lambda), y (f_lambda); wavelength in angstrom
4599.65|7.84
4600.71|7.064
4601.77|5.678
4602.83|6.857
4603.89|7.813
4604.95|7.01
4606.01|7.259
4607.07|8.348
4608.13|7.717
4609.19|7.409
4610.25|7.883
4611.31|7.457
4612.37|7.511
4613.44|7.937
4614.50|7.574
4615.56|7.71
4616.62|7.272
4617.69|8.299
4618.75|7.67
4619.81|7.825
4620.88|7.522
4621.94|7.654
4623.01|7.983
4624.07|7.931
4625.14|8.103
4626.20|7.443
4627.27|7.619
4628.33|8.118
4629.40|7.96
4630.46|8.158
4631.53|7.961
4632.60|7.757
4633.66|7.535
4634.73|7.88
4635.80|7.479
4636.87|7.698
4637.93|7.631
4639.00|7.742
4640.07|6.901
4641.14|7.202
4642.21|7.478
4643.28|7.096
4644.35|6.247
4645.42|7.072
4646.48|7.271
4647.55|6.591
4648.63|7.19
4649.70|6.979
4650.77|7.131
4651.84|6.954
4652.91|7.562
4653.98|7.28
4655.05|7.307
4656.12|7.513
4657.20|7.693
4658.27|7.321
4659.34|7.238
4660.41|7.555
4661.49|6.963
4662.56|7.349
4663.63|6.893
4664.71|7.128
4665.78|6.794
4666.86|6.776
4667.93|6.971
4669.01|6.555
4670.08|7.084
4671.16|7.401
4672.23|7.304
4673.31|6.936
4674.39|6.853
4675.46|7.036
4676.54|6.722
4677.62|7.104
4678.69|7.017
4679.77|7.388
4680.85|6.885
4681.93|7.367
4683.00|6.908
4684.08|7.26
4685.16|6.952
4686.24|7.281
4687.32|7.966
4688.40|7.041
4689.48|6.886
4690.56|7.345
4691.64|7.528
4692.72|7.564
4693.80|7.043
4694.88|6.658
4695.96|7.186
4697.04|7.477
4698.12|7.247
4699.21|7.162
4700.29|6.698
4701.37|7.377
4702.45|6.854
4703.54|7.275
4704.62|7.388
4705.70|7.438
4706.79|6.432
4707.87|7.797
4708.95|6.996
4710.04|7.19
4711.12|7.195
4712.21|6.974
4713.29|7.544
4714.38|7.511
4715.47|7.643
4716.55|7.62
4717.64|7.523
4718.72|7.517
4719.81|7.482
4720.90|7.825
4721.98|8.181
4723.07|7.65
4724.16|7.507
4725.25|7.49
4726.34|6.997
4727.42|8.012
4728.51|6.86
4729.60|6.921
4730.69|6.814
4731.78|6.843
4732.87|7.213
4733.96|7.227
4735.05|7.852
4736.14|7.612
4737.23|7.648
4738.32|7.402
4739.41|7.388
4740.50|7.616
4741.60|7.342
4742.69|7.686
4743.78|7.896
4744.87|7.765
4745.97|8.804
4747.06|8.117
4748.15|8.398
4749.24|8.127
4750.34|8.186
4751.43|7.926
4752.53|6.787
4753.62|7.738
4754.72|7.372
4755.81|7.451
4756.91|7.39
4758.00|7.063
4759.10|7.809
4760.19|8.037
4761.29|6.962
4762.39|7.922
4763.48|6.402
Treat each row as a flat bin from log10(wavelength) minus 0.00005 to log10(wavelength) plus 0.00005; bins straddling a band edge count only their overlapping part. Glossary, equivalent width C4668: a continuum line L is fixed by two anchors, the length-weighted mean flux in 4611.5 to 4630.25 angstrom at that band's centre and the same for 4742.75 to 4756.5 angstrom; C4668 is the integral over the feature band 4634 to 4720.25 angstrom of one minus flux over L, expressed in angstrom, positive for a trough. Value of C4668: 6.7 angstrom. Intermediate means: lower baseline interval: 7.77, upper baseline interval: 7.87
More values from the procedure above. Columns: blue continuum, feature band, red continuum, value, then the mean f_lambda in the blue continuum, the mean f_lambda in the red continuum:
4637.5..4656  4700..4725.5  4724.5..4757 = 0.2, 7.16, 7.56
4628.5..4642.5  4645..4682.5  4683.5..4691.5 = 1.6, 7.66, 7.25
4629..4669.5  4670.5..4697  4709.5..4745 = 0.7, 7.28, 7.45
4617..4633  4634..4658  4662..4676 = 0.6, 7.86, 7.01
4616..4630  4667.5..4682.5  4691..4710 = 0.7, 7.8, 7.18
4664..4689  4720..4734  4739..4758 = 0.3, 7.07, 7.75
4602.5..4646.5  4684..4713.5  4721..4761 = 1.5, 7.6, 7.59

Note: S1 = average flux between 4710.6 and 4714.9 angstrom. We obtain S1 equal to 7.3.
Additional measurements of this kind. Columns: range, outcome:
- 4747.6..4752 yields 8.15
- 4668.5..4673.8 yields 7.06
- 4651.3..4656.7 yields 7.33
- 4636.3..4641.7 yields 7.43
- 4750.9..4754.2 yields 7.47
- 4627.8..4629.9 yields 8.03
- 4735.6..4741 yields 7.54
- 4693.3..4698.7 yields 7.12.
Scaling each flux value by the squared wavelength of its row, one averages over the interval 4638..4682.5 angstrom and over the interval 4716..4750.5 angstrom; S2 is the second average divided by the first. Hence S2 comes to 1.10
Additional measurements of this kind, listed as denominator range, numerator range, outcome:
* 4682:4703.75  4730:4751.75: 1.09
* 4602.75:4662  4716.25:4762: 1.06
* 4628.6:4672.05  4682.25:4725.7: 1.03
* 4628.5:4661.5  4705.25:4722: 1.03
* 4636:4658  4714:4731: 1.07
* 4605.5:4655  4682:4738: 1.00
